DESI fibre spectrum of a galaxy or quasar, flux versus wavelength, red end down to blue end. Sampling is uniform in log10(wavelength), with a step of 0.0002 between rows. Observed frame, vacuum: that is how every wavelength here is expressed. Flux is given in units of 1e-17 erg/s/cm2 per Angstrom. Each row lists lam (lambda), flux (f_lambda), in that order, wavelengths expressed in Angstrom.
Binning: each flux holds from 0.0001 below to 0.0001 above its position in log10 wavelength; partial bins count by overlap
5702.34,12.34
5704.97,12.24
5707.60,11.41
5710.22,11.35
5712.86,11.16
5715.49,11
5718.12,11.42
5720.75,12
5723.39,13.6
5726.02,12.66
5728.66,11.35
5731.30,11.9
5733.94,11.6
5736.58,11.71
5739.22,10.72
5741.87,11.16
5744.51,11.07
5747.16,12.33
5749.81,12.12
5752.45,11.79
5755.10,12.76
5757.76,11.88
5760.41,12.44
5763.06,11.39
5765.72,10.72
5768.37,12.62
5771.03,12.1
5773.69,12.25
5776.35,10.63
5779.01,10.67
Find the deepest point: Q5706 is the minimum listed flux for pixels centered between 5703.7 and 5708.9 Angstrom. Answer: 11.41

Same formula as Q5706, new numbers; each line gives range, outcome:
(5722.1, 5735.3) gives 11.35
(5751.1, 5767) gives 10.72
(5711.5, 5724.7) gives 11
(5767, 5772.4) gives 12.1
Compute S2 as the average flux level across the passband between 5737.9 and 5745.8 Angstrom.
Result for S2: 11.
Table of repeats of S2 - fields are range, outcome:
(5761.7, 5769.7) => 11.6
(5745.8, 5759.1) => 12.2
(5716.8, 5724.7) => 12.3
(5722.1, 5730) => 12.5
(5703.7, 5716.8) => 11.4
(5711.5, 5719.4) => 11.2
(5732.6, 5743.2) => 11.3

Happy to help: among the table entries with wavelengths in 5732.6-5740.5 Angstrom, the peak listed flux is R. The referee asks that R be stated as 11.71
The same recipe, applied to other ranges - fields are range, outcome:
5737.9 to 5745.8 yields 11.16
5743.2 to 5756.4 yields 12.76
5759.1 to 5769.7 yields 12.62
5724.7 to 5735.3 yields 12.66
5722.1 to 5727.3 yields 13.6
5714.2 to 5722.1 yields 12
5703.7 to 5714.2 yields 12.24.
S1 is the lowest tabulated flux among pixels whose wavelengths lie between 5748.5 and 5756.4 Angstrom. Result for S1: 11.79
